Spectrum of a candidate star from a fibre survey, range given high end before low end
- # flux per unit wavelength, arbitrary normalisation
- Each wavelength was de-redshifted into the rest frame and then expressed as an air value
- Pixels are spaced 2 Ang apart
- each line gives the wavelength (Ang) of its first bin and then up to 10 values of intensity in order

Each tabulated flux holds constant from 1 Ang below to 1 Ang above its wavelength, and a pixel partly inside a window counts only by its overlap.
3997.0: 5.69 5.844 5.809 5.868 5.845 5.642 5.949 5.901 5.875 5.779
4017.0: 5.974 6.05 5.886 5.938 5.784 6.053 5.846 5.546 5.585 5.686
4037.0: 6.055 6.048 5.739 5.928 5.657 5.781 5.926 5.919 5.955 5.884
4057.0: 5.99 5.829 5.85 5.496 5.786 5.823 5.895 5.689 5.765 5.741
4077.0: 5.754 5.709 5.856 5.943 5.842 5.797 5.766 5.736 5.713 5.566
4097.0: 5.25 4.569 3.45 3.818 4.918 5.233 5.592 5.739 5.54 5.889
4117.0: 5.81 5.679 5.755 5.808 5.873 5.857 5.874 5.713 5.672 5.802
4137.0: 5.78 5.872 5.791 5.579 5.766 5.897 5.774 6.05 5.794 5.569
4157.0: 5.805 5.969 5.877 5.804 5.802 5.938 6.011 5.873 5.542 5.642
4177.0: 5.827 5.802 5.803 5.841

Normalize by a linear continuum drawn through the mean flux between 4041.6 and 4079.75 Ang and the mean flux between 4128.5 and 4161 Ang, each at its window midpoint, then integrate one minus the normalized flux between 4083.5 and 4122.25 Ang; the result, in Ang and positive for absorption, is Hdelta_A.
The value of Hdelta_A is 2.9 Ang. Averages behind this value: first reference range 5.81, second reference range 5.8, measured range 5.36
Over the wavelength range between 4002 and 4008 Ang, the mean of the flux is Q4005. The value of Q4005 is 5.79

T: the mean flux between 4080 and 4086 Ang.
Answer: 5.88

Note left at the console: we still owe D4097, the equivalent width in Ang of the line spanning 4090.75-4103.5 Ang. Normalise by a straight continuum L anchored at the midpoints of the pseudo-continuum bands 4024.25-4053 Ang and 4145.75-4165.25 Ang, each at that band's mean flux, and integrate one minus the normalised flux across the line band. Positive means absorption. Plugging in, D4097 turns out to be 2.1 Ang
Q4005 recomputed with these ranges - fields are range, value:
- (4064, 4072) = 5.8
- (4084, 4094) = 5.77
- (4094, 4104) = 4.53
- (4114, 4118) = 5.85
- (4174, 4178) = 5.73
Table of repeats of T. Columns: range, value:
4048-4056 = 5.92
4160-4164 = 5.84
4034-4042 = 5.88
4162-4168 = 5.85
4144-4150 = 5.81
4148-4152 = 5.91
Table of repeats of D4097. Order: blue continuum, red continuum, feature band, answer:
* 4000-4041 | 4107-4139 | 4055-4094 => 0.0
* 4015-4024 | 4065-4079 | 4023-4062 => 0.1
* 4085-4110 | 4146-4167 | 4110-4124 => -1.0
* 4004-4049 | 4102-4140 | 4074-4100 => 0.2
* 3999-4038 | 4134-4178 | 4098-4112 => 2.6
